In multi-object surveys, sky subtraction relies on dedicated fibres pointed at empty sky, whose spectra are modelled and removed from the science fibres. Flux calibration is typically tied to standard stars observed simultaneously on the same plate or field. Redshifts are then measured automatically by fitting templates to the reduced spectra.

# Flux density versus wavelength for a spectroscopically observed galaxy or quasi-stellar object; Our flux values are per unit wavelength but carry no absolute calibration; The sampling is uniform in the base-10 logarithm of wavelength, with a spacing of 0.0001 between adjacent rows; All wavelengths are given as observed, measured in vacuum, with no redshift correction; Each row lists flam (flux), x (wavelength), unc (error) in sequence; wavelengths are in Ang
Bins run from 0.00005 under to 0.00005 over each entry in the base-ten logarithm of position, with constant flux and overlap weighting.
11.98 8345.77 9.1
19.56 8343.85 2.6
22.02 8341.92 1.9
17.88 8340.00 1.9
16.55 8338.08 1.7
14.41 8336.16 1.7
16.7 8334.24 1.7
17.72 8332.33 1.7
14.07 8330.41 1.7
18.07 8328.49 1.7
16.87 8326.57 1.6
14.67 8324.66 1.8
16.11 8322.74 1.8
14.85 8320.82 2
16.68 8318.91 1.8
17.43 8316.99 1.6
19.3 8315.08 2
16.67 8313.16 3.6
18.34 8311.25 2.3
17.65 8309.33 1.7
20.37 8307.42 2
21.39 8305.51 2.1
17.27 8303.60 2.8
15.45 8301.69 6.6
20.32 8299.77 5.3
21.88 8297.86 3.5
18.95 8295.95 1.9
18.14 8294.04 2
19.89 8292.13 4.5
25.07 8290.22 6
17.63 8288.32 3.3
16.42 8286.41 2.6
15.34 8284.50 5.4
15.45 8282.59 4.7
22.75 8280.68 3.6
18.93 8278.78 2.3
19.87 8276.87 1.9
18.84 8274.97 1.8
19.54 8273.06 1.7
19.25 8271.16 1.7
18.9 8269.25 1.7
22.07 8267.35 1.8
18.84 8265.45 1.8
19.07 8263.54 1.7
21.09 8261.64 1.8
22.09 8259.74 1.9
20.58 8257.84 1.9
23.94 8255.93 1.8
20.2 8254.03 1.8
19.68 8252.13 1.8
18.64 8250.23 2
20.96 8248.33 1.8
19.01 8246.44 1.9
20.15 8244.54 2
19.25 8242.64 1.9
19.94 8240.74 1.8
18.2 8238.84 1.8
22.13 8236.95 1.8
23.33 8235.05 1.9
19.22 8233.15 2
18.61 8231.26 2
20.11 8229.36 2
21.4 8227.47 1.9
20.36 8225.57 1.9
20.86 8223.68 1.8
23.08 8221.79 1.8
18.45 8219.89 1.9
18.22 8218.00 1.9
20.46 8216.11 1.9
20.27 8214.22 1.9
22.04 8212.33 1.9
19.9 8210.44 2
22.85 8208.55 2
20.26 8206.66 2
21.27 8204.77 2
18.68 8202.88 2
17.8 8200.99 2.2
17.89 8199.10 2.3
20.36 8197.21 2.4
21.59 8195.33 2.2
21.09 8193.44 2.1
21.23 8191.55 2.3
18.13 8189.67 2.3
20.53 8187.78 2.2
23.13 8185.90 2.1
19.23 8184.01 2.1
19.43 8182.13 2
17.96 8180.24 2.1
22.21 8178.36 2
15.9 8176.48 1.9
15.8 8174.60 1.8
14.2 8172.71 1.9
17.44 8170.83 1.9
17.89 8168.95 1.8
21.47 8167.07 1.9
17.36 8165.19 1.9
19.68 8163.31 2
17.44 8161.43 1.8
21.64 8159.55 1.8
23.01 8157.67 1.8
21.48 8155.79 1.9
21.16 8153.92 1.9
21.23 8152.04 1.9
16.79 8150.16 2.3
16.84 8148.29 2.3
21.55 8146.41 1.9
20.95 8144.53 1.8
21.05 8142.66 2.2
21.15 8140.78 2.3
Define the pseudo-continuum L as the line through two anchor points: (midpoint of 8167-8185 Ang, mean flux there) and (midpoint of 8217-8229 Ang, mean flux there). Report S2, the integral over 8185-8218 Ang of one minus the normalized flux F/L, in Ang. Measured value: -1.9 Ang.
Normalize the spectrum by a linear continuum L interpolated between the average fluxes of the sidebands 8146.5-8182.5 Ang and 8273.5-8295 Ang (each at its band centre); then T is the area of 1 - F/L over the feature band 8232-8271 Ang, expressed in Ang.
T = -2.8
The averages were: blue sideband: 18.9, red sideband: 19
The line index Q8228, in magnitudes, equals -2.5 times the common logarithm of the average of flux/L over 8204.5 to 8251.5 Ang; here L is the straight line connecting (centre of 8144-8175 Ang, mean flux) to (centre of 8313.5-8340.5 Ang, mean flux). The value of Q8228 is -0.13 mag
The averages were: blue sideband 19.2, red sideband 16.5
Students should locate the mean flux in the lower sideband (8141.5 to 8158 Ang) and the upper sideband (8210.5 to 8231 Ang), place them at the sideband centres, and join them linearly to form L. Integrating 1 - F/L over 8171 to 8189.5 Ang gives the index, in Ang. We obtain 1.6 Ang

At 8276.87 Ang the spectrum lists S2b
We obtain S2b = 19.87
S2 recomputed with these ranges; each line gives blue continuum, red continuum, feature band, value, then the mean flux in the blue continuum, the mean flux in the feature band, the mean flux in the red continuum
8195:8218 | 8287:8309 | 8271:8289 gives 1.20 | 20.2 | 18.4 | 19.6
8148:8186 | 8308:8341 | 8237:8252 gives -1.42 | 19.1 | 19.6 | 16.8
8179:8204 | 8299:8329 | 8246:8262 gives -1.77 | 19.8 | 20.7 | 17.6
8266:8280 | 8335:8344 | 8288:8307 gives -0.66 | 19.7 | 19.7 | 17.9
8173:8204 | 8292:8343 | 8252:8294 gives -3.38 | 19.3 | 19.8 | 17.7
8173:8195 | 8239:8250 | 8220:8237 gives -1.07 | 19.4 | 20.8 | 19.7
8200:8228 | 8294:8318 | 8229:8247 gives -0.06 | 20.4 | 20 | 18.7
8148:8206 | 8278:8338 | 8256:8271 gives -1.74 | 19.4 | 20.5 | 17.9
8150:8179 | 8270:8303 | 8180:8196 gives -1.07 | 19.1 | 20.3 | 19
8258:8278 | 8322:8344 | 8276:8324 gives 0.10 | 20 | 18.5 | 17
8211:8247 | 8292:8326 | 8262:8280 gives -0.46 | 20.3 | 19.6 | 18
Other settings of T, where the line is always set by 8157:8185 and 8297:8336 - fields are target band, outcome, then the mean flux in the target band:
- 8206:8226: -2.53 Ang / 20.6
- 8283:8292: -0.41 Ang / 18.5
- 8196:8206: -0.47 Ang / 19.3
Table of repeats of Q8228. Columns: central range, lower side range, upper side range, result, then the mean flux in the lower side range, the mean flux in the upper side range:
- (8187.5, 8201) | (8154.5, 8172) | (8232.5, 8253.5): -0.01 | 19.7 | 20.1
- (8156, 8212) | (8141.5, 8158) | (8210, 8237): 0.05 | 20.4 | 20.5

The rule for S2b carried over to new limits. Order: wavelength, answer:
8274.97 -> 18.84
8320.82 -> 14.85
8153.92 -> 21.16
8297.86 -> 21.88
